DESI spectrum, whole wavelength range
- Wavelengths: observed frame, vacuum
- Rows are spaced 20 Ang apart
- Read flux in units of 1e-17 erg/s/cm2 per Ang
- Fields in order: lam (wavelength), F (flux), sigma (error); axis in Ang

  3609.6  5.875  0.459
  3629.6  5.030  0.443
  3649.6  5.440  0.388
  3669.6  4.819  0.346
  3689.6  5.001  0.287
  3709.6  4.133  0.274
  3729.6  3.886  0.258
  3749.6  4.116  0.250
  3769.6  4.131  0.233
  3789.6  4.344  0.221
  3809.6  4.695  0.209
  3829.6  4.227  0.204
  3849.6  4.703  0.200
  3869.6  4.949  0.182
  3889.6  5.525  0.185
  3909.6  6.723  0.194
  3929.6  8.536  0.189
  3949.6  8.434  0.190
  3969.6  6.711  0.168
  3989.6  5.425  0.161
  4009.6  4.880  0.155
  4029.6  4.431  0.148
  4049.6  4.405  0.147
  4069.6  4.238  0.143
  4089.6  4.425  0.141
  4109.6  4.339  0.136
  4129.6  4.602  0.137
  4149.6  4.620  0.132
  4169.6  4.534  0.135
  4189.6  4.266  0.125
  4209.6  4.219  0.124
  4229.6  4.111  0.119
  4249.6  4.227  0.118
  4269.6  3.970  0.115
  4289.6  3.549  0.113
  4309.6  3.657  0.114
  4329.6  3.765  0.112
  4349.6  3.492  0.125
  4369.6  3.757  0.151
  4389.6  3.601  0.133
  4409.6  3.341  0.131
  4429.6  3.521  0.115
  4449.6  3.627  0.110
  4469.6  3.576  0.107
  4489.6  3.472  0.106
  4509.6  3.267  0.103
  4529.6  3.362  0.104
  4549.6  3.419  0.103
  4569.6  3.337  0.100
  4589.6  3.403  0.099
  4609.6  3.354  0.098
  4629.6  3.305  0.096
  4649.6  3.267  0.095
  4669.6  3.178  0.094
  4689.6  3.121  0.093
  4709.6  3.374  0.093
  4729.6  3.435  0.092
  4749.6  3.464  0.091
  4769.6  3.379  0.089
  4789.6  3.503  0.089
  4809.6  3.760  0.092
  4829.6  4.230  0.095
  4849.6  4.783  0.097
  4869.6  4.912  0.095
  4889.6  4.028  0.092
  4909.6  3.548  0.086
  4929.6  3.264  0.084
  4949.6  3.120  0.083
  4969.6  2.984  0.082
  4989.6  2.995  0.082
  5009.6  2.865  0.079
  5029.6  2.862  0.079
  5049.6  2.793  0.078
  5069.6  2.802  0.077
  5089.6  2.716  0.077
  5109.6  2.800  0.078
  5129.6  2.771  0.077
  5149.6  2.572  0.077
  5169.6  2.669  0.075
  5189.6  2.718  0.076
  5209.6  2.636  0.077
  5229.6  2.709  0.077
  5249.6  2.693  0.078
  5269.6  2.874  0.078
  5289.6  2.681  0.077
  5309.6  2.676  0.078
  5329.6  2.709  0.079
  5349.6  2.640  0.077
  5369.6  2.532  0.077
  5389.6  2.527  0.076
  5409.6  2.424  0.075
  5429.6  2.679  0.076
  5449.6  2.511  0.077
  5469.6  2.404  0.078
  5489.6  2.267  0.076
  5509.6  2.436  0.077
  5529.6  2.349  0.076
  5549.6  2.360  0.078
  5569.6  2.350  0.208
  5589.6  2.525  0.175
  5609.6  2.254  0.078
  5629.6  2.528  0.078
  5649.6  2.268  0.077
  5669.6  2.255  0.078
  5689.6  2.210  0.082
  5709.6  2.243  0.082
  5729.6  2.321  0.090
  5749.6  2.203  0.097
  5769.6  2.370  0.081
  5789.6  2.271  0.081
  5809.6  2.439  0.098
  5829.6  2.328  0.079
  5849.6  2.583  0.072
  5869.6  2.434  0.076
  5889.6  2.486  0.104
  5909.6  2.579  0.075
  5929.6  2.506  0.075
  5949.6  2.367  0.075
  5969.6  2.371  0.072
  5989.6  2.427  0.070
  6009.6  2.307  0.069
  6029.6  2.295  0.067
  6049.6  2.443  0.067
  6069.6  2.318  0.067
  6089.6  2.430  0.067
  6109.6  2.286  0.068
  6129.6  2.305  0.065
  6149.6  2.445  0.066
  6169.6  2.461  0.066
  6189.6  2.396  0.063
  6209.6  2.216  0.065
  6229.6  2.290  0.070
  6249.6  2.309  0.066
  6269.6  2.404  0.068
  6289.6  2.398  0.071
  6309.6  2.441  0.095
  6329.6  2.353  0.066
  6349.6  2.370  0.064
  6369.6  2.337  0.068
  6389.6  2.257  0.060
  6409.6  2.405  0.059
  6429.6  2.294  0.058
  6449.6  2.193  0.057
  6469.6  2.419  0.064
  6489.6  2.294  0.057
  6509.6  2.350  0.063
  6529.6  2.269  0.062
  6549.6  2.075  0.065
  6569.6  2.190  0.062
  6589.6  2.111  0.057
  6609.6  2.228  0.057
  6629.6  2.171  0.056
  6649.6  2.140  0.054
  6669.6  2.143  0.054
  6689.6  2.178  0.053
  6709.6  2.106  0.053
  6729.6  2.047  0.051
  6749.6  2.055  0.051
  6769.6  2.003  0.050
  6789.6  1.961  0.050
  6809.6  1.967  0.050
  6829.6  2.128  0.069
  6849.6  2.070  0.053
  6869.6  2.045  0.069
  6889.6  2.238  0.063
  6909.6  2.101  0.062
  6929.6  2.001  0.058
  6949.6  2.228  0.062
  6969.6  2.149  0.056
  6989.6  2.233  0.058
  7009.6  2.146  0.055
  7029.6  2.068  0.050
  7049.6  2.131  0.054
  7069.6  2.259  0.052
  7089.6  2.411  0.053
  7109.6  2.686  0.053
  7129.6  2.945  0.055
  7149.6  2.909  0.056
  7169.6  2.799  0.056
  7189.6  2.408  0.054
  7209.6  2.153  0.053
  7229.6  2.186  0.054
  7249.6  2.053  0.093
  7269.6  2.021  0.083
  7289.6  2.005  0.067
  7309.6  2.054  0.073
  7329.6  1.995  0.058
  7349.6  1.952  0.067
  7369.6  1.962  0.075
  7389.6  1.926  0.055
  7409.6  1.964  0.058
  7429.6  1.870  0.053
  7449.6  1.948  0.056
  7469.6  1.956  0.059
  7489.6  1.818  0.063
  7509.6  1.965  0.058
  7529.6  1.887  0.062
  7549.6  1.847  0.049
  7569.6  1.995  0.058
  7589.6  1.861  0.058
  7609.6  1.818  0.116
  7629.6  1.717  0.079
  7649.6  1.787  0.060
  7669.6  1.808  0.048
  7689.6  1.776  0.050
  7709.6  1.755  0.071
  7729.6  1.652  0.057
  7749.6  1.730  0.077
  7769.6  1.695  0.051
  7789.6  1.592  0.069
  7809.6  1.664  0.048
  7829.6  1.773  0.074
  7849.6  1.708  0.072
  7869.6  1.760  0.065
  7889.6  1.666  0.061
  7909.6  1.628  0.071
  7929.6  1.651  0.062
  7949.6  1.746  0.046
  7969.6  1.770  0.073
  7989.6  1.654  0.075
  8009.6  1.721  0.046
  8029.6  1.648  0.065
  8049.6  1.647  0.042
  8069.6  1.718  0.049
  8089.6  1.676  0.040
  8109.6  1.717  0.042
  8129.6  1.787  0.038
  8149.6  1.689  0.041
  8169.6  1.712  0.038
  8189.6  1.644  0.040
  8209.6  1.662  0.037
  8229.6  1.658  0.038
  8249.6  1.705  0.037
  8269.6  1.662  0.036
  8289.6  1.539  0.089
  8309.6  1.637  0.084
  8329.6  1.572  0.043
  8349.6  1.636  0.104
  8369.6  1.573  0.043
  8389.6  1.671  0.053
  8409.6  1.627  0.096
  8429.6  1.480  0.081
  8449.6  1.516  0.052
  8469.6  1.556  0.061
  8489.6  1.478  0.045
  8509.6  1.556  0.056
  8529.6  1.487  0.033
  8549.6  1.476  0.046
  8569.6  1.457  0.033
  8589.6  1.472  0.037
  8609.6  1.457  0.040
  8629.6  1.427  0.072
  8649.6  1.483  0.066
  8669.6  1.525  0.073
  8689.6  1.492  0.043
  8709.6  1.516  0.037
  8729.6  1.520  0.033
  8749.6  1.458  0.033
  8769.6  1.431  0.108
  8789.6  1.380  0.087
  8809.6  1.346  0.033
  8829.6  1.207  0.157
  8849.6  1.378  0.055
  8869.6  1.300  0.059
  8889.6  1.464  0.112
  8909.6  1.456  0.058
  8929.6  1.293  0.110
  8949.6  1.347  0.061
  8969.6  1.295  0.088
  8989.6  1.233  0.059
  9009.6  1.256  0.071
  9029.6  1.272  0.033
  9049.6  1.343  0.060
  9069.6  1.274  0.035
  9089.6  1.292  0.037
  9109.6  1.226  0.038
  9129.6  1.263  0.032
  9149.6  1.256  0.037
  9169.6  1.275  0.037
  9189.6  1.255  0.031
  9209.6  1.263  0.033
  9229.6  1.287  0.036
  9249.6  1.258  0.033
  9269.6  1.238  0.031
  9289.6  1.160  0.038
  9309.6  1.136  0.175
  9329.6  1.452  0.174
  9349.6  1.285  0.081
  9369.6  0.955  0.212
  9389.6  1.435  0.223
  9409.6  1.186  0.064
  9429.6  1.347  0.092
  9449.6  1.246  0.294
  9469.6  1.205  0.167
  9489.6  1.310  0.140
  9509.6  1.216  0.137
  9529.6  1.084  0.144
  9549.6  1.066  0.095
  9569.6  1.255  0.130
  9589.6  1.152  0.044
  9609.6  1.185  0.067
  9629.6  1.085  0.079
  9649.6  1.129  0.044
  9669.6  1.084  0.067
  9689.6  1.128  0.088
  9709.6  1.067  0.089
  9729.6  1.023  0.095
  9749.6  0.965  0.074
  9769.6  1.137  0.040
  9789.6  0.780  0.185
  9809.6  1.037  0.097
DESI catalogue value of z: 1.55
